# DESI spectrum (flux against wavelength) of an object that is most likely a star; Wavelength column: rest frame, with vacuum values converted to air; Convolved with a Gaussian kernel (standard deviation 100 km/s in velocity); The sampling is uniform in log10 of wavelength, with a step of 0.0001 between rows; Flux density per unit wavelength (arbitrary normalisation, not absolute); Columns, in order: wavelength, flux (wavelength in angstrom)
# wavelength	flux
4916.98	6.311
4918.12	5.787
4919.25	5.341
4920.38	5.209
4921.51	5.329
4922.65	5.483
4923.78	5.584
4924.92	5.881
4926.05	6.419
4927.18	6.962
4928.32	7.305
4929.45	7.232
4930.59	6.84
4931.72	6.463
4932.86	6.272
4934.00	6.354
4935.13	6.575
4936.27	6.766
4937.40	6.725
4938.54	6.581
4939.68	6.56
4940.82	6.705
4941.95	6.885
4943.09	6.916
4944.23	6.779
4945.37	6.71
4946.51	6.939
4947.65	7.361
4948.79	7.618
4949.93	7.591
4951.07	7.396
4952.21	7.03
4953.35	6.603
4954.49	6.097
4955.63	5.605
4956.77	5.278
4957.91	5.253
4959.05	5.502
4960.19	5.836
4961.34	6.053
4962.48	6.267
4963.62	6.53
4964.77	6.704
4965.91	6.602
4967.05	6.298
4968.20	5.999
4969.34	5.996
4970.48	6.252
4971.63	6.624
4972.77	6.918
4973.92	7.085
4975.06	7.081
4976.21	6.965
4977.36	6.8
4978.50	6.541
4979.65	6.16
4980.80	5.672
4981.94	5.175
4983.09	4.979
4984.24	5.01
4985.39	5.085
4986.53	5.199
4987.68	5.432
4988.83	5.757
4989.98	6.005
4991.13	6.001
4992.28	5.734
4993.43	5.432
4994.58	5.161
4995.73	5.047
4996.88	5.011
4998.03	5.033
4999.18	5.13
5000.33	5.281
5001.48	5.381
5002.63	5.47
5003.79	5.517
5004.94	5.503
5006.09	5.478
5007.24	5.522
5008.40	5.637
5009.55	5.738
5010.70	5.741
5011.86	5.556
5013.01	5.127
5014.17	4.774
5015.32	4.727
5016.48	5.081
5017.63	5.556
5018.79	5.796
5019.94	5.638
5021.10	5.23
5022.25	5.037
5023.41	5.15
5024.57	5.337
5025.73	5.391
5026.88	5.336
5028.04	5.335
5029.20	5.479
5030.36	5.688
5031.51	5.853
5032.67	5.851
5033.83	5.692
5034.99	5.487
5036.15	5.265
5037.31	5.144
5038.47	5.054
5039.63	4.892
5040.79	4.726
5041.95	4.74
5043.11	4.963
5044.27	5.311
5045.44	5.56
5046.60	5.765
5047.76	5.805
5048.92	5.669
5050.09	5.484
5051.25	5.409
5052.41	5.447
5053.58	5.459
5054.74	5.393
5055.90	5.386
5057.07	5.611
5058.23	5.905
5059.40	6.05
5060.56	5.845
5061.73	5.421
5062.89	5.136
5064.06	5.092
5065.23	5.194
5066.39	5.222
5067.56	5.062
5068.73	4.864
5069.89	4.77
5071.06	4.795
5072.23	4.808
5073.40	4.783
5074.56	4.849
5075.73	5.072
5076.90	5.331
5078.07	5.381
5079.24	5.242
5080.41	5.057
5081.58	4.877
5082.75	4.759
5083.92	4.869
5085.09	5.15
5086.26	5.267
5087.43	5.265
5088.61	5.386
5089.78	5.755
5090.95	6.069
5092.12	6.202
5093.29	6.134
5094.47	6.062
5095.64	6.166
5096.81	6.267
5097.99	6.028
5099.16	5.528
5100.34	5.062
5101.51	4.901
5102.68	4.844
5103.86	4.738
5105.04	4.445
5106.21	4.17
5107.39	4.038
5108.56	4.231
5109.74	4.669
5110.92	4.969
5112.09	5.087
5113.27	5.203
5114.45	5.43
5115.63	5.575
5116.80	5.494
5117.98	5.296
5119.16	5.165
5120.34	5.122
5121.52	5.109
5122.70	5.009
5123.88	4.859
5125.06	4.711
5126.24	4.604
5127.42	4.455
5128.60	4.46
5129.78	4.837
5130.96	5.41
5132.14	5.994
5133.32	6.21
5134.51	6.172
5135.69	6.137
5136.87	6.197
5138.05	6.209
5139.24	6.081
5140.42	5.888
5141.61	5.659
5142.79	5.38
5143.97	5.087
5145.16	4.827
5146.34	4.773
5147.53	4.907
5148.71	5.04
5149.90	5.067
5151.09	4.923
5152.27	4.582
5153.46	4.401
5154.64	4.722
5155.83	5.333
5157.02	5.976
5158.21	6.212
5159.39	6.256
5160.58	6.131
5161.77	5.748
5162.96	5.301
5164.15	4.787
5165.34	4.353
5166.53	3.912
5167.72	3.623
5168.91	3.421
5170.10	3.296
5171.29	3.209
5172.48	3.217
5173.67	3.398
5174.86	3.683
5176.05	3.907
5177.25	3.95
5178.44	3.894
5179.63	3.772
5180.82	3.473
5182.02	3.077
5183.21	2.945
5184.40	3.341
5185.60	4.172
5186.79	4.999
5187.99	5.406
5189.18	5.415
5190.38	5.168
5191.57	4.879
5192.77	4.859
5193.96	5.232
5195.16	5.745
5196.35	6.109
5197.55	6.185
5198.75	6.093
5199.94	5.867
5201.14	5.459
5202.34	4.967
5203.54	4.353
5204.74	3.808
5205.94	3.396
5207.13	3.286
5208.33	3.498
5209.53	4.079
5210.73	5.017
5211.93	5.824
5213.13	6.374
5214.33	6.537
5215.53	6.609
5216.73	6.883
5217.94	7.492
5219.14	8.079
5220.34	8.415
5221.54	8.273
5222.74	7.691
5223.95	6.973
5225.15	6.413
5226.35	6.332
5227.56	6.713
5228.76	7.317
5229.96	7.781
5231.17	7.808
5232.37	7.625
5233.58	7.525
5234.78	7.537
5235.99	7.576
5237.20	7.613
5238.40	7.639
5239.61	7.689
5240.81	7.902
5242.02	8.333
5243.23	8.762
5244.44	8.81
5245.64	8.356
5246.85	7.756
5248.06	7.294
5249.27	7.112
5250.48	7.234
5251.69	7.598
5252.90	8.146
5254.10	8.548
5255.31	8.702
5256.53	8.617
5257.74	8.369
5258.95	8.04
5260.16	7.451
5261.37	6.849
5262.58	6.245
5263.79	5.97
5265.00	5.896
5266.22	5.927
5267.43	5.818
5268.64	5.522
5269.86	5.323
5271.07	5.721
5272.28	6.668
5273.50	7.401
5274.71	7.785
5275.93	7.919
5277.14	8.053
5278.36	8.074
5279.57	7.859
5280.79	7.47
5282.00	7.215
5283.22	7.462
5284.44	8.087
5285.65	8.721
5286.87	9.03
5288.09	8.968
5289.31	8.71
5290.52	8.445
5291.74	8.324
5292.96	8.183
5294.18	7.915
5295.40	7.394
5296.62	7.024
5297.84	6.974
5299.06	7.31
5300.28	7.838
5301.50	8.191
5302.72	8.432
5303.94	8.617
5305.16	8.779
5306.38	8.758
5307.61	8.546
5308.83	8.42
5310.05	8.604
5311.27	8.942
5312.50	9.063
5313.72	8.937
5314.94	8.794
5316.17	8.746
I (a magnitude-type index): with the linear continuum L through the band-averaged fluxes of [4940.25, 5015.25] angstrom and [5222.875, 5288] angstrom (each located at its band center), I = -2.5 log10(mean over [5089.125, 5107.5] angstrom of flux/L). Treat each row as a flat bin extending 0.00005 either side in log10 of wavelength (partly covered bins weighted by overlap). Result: 0.22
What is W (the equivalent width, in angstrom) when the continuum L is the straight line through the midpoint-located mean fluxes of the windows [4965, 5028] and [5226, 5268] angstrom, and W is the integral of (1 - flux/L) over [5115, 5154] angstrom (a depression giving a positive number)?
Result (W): 8.27 angstrom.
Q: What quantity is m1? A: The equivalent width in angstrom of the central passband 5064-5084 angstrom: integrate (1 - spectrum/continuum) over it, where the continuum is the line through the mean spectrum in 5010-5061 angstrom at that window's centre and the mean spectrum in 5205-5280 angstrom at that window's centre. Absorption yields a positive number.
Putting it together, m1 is 2.5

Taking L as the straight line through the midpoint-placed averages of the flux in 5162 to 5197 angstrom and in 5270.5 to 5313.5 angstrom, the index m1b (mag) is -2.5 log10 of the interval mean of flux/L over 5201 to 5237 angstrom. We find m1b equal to -0.13 mag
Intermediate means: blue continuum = 4.25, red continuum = 8.04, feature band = 6.35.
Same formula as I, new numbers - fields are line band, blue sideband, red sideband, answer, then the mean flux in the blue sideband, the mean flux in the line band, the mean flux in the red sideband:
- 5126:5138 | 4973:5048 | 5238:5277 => 0.17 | 5.5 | 5.51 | 7.36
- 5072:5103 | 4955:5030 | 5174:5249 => 0.08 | 5.68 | 5.39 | 6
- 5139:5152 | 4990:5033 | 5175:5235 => 0.07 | 5.4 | 5.2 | 5.59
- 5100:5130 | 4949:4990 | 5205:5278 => 0.34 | 6.16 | 4.86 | 7.03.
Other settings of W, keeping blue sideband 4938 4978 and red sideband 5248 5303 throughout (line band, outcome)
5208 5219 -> 2.0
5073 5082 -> 2.4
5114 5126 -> 3.2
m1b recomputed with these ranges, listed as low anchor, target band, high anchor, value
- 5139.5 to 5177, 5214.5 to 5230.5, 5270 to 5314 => -0.16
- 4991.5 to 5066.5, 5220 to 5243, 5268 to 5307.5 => -0.04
